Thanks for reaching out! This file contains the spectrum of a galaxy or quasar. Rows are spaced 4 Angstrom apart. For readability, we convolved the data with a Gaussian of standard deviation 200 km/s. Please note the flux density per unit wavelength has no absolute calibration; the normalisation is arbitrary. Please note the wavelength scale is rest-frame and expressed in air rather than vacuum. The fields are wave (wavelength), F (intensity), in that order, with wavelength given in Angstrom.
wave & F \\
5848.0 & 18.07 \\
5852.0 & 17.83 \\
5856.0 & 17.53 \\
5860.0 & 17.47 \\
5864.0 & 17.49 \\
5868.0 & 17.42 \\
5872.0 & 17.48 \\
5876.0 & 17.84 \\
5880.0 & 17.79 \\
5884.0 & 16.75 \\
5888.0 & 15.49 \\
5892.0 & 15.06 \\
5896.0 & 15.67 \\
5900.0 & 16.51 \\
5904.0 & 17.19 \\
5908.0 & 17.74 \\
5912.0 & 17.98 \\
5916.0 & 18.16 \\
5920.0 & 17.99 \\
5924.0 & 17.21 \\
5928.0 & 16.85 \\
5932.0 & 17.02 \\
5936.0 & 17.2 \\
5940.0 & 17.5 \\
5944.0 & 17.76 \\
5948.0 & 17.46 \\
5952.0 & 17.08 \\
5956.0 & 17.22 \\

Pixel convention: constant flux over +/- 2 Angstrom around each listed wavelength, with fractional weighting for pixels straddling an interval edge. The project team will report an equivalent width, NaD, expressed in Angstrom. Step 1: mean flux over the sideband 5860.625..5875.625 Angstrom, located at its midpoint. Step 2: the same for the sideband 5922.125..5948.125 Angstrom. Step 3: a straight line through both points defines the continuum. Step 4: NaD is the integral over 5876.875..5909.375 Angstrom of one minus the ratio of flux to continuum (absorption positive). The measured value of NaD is 1.6 Angstrom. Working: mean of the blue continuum 17.5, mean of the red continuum 17.3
